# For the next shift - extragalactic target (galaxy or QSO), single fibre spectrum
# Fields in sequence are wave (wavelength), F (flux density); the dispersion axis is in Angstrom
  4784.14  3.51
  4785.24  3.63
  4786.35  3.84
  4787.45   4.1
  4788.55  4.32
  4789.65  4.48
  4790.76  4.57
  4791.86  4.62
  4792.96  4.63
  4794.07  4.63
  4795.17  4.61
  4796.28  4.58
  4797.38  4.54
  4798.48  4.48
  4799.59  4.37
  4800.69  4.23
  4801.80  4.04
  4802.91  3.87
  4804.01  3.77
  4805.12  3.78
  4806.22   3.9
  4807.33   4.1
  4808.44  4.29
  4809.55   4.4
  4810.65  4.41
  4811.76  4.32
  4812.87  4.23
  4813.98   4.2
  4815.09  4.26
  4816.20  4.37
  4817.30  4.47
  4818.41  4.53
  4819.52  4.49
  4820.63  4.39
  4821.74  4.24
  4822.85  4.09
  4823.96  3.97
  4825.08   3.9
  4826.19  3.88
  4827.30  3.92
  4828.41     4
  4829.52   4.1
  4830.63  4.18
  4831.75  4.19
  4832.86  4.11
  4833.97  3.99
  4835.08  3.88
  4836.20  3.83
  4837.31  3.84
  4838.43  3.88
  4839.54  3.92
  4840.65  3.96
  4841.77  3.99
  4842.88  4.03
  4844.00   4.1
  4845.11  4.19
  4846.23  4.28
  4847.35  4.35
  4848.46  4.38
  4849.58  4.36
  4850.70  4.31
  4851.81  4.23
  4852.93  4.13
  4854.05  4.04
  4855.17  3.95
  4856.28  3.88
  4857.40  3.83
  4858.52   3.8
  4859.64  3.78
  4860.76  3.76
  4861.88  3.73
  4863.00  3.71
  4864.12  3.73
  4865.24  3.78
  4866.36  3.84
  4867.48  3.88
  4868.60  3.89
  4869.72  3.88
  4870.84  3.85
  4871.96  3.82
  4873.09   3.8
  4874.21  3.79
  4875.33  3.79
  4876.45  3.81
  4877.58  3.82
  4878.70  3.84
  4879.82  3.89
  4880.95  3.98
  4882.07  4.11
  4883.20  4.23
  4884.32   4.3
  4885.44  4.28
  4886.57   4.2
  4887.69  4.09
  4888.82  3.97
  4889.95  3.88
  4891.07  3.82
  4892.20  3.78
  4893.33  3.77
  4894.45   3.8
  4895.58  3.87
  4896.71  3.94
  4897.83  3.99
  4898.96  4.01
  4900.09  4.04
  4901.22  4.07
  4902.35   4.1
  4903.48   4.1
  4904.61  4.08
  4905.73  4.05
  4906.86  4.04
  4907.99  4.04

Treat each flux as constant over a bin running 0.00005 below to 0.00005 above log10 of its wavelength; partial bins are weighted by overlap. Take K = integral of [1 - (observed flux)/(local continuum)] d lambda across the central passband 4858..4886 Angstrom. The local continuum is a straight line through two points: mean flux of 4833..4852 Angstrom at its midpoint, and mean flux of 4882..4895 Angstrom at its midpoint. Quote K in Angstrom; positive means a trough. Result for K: 1.1 Angstrom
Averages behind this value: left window 4.09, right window 4.02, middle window 3.88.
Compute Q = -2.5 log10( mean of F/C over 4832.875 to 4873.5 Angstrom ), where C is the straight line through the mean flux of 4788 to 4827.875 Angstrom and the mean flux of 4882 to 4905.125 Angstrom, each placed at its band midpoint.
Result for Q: 0.05 mag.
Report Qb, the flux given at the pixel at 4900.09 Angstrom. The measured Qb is 4.04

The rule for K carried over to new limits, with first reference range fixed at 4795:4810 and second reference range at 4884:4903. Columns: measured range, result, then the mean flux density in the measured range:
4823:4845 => 0.7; 3.99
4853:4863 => 0.5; 3.85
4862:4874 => 0.7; 3.81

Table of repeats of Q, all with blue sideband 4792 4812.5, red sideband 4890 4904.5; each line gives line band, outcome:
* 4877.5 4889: -0.02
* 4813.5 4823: -0.03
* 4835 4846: 0.05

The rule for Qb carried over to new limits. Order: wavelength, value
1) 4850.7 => 4.31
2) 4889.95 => 3.88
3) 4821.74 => 4.24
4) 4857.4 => 3.83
